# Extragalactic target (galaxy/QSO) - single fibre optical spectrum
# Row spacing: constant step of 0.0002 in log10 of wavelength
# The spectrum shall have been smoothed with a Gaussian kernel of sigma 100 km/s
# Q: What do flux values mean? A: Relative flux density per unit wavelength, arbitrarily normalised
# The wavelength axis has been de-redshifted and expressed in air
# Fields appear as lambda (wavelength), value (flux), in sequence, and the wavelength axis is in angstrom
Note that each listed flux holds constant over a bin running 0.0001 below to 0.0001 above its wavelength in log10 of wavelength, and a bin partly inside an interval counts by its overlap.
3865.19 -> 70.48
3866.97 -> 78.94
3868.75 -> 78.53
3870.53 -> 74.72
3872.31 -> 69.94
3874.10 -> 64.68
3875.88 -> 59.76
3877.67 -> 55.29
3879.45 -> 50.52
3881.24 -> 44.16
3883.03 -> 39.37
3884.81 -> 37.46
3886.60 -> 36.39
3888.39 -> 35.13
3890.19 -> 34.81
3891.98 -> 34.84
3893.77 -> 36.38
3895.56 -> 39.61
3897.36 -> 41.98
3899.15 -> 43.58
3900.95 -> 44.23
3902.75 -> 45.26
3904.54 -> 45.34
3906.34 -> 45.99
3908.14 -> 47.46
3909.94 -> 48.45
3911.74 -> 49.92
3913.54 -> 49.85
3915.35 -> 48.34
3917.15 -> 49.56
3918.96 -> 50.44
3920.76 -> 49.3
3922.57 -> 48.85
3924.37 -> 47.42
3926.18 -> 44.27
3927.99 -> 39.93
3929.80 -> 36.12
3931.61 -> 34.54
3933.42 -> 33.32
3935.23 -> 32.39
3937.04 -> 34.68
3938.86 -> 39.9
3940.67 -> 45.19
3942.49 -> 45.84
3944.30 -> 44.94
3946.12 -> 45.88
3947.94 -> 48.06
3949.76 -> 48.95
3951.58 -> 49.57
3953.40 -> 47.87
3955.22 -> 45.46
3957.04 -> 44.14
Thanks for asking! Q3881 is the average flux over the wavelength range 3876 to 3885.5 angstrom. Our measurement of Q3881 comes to 46.7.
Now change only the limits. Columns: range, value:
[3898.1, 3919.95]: 47.3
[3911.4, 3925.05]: 49.2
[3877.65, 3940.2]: 42.6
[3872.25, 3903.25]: 44.5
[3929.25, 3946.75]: 39.2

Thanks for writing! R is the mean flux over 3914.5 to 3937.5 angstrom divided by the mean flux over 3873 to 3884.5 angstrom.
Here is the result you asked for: 0.82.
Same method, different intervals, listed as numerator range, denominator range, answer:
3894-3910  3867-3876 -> 0.62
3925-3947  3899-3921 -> 0.84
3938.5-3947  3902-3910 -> 0.96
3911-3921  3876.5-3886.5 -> 1.10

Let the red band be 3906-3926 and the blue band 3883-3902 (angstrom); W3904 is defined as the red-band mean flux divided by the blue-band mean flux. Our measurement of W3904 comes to 1.3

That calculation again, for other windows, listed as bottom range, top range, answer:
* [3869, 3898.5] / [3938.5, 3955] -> 0.97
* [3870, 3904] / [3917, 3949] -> 0.92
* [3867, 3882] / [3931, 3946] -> 0.62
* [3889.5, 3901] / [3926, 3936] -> 0.93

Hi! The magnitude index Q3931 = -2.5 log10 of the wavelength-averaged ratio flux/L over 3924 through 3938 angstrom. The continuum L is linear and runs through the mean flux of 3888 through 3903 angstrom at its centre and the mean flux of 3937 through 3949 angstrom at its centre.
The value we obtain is 0.15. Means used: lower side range 39.4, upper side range 44.2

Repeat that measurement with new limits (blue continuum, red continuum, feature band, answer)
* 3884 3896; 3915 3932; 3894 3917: -0.134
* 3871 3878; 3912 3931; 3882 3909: 0.341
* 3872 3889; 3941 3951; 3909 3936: 0.077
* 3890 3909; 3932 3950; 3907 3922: -0.174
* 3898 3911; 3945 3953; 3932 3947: 0.185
